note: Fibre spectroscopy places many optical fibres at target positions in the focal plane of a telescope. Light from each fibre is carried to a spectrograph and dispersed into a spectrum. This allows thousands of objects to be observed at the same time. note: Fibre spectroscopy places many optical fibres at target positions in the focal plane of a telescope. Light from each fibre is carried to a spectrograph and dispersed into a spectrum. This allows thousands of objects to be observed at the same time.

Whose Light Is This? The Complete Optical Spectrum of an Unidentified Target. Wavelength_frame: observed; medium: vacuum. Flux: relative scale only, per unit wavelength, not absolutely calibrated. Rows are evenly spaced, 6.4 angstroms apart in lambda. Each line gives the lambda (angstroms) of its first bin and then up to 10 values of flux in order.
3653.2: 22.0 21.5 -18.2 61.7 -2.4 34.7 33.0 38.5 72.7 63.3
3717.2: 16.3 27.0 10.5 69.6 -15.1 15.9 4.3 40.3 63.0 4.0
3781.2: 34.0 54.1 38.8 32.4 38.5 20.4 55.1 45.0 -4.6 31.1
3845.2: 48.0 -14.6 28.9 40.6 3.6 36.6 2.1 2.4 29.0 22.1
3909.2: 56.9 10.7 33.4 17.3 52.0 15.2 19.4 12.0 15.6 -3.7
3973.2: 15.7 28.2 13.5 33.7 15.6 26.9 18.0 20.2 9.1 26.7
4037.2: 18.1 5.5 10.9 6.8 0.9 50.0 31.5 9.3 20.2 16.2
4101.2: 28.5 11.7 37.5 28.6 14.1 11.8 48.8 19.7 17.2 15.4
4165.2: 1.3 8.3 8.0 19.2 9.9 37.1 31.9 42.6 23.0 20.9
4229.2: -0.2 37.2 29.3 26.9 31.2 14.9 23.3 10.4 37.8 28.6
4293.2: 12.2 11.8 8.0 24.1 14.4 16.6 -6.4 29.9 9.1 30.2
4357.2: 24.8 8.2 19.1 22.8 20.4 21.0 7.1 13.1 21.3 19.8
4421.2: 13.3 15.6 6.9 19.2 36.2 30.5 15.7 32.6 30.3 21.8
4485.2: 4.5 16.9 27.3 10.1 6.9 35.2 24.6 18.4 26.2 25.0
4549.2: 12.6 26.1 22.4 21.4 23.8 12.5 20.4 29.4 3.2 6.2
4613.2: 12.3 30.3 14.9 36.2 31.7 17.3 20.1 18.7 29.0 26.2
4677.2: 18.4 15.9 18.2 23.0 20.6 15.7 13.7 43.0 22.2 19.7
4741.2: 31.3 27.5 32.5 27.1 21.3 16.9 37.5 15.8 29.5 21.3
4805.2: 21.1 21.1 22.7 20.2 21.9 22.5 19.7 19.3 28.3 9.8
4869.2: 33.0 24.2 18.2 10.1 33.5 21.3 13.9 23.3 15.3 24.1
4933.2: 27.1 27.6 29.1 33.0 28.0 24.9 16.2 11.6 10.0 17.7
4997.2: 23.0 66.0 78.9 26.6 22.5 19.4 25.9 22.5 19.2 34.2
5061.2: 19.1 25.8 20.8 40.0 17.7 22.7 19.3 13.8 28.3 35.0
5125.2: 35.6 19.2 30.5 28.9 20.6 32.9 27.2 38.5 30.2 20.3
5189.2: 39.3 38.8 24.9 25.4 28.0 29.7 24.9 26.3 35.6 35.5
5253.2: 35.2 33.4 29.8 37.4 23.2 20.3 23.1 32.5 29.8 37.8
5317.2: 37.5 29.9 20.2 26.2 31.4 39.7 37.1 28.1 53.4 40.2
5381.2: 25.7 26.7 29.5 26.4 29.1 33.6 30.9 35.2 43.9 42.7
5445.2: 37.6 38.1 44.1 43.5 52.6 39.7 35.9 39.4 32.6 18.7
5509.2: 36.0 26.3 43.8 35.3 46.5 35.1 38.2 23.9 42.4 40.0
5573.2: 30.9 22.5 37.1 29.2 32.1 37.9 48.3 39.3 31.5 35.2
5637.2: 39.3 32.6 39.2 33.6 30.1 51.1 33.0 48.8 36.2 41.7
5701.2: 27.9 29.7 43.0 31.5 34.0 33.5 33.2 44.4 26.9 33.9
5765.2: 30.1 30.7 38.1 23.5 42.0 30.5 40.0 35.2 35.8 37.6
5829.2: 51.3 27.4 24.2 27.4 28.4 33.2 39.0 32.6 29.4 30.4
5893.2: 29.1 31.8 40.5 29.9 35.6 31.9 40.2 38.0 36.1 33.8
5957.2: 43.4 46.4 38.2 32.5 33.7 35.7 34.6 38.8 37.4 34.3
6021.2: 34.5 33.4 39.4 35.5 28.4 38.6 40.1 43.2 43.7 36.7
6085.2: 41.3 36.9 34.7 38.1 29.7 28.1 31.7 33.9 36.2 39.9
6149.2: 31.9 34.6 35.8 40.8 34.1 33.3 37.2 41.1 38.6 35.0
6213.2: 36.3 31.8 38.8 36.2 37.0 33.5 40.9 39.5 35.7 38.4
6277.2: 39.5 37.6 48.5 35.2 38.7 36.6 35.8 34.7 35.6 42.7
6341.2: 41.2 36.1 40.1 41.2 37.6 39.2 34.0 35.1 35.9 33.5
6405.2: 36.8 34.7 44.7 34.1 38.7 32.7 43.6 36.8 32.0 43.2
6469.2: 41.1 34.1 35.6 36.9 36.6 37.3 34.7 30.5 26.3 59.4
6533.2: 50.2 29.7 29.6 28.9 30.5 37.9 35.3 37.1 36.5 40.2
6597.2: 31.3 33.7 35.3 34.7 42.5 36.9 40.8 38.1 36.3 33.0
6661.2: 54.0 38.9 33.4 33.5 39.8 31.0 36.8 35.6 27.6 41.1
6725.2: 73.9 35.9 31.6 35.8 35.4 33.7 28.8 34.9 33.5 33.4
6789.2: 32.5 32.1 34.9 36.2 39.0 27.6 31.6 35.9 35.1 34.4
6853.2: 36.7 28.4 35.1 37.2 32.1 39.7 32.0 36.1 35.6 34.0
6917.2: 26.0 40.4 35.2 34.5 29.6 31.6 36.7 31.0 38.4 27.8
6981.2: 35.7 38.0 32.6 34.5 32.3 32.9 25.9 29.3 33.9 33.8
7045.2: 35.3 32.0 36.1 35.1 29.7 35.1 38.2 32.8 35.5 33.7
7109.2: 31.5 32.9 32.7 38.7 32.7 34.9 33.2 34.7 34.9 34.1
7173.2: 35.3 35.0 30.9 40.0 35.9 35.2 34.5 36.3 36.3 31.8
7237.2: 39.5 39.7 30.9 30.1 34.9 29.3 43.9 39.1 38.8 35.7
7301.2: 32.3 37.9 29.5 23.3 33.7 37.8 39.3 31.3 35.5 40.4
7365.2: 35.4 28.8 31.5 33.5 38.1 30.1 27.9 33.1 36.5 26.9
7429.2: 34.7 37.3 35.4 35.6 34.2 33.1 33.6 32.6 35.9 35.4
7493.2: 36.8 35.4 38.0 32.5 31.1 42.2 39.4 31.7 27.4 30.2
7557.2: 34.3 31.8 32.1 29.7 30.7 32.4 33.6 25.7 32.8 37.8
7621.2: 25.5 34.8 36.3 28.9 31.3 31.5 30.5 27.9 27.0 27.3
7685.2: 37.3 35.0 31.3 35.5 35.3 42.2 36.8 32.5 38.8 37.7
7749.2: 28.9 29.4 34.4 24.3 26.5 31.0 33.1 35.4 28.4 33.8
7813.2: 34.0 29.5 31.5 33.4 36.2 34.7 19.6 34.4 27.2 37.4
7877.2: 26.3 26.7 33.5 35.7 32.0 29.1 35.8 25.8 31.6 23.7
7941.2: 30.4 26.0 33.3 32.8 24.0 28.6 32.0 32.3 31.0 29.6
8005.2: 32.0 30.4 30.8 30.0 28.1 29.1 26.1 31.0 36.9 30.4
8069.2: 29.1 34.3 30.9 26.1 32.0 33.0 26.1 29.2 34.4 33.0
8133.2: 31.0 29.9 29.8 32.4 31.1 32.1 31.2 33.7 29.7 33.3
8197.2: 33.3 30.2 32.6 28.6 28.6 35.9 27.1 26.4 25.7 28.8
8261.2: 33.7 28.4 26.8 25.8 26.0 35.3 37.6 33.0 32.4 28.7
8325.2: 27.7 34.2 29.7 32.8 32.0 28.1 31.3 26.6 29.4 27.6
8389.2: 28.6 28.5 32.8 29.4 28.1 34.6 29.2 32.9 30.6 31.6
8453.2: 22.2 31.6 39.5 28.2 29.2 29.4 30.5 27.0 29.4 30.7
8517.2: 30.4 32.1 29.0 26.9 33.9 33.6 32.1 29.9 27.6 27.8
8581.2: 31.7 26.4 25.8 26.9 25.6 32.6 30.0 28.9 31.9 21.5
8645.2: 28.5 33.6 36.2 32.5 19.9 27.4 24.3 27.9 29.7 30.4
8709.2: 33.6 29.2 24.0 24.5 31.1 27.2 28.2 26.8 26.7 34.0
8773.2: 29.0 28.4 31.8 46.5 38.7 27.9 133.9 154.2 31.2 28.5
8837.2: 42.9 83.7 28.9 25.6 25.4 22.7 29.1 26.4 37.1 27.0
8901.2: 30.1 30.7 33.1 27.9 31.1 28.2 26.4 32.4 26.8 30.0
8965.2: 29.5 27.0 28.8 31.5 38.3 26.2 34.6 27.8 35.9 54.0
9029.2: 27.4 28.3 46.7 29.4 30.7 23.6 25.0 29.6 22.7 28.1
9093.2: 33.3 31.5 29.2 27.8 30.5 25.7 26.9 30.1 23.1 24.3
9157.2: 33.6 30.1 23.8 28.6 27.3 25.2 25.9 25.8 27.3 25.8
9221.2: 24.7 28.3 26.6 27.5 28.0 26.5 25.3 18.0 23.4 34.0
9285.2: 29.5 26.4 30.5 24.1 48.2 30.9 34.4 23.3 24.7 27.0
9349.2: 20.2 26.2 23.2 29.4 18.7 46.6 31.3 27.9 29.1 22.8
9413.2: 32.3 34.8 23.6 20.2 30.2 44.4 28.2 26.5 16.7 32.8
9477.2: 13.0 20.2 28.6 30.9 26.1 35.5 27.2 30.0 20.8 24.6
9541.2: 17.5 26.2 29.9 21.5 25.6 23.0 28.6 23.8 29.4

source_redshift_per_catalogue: 0.343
